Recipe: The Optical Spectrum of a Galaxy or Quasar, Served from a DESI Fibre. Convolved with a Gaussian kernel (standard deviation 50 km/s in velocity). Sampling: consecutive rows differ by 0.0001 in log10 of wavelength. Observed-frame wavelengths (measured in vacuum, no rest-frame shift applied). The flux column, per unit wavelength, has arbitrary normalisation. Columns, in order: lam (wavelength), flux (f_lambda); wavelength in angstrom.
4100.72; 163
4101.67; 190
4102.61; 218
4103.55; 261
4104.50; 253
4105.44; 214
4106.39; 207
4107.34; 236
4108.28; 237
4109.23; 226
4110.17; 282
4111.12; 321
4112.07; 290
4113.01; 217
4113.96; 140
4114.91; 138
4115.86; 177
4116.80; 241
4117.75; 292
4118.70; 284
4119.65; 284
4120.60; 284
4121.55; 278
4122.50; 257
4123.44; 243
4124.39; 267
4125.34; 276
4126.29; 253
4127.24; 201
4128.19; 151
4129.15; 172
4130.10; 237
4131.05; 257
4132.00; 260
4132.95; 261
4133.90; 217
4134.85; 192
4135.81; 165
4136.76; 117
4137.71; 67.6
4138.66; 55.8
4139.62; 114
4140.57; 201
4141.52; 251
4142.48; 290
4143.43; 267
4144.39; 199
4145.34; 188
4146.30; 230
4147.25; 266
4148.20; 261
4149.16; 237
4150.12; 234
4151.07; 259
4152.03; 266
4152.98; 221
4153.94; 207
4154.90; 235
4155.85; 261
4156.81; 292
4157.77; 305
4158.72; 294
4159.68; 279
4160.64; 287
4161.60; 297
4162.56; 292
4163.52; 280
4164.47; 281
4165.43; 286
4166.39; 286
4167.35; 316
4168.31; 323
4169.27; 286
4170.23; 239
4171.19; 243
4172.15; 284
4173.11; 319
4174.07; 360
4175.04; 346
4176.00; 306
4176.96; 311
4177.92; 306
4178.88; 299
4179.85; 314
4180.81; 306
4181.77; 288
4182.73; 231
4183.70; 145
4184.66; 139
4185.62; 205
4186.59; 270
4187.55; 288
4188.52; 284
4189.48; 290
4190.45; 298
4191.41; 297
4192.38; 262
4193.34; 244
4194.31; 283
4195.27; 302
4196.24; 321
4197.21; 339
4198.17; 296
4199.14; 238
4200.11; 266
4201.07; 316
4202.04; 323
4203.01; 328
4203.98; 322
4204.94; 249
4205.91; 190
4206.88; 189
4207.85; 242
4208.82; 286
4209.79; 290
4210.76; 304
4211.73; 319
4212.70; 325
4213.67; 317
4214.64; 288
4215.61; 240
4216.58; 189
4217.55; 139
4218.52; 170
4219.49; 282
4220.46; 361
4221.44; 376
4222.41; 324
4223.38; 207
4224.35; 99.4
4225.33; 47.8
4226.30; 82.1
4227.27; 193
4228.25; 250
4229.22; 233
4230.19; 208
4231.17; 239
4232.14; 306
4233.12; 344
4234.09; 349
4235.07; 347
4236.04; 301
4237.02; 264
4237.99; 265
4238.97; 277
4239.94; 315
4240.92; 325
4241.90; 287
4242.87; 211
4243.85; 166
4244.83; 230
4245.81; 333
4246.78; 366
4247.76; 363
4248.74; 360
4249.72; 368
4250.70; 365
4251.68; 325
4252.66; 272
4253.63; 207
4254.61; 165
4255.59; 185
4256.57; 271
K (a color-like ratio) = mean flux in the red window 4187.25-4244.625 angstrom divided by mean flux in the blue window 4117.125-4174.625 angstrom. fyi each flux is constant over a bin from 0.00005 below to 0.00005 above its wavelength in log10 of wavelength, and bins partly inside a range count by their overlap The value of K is 1.1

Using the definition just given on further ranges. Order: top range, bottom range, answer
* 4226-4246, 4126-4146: 1.35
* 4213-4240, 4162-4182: 0.84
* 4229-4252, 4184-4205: 1.07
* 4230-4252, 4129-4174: 1.24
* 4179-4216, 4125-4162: 1.22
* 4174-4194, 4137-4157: 1.26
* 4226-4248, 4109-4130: 1.14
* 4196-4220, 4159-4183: 0.92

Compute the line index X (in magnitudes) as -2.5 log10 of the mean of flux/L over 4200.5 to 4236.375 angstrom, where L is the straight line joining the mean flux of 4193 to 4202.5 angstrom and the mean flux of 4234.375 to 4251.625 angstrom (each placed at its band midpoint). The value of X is 0.15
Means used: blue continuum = 293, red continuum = 304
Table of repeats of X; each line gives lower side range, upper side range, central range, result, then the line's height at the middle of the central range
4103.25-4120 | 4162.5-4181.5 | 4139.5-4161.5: 0.12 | 278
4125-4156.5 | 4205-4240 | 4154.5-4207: -0.20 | 234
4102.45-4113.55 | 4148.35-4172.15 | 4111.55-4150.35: 0.17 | 258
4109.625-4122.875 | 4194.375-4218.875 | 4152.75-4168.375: -0.07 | 260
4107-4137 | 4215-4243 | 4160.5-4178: -0.23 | 241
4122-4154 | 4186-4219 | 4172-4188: -0.10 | 253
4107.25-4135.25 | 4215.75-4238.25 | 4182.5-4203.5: -0.13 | 241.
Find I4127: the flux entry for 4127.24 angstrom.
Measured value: 201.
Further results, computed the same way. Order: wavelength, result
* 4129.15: 172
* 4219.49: 282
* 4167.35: 316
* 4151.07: 259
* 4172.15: 284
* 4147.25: 266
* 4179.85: 314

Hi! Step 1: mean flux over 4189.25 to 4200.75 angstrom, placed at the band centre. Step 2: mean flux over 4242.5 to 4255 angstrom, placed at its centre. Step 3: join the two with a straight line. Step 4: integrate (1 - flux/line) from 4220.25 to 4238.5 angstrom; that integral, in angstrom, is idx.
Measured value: 2.4 angstrom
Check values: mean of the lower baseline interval 287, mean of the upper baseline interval 289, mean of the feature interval 251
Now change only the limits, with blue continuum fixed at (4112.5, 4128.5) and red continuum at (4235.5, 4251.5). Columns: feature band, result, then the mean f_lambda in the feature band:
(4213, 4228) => 3.4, 223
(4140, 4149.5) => 0.4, 238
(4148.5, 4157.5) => 0.2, 247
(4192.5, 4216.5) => -0.2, 282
